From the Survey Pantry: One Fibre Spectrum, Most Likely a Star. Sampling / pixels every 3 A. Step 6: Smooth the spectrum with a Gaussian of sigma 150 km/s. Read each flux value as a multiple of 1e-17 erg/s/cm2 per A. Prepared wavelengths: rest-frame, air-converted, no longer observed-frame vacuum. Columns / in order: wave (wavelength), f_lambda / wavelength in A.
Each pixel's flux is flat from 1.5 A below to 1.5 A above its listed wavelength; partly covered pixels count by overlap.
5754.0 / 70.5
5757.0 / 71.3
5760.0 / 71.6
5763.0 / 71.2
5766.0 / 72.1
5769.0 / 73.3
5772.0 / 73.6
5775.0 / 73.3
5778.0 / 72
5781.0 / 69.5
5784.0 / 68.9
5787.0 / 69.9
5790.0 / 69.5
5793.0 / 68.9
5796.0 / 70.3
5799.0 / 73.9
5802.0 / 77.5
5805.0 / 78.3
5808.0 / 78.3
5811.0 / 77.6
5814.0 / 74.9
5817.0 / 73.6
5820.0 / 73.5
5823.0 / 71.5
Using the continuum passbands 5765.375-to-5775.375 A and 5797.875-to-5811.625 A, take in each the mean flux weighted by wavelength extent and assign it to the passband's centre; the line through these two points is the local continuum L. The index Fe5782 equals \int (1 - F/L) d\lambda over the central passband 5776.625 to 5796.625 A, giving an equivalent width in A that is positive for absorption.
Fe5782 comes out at 1.4 A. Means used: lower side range 73.1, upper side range 77.2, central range 69.8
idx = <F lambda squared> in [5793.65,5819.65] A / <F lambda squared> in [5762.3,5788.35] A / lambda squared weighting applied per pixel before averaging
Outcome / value 1.1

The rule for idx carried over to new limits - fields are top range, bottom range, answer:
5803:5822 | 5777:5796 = 1.10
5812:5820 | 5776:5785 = 1.07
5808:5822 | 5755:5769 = 1.07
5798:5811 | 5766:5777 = 1.07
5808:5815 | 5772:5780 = 1.07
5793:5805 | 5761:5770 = 1.04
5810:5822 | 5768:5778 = 1.04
